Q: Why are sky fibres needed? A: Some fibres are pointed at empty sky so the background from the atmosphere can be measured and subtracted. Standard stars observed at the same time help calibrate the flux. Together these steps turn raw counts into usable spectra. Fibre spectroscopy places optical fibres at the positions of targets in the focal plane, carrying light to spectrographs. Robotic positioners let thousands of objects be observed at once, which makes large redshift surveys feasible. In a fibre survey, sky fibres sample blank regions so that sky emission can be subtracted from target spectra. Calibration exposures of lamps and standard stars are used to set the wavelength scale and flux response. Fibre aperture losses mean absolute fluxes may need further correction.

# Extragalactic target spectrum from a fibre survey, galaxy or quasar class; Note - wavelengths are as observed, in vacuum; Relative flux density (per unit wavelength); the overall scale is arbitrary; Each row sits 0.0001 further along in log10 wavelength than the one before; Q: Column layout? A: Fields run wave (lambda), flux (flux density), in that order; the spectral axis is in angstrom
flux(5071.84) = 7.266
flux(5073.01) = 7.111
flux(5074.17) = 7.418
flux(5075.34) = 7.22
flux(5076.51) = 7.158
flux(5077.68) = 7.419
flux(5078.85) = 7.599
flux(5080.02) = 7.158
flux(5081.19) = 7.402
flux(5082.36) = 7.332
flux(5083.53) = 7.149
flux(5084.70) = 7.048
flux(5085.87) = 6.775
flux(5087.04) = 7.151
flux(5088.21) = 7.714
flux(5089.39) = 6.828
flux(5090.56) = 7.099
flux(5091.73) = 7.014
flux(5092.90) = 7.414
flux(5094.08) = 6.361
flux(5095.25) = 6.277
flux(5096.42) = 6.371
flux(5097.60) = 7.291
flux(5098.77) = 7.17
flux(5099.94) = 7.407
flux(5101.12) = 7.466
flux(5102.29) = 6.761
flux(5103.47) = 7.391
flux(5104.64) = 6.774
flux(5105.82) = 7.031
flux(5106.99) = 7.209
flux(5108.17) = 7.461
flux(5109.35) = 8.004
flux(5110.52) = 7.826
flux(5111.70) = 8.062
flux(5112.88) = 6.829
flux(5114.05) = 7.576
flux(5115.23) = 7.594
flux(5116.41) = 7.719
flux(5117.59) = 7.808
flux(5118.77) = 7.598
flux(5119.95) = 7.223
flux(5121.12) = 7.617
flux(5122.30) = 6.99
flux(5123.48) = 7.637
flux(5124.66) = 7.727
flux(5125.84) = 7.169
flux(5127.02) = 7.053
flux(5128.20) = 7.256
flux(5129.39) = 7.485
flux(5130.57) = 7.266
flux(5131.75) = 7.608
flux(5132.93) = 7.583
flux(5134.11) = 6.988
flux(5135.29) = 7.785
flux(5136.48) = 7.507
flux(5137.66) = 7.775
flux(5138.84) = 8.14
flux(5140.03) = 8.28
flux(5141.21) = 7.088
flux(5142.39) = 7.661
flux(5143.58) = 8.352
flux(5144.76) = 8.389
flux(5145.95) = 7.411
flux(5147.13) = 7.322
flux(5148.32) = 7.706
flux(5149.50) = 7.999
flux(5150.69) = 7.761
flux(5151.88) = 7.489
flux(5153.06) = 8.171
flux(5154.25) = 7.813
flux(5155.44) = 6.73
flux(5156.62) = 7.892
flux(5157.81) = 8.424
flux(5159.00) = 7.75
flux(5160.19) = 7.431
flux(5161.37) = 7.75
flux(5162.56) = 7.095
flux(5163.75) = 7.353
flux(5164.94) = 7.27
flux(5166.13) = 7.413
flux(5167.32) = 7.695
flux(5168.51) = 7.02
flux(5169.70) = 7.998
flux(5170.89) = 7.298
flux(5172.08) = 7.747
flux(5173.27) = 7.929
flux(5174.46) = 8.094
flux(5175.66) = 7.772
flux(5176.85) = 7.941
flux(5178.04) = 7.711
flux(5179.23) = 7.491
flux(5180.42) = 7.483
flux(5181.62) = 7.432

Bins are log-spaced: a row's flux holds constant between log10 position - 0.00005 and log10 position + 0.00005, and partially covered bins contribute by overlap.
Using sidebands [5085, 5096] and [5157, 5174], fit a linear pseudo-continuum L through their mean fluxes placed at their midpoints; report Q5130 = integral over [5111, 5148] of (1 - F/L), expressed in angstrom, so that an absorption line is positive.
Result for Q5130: -1.43 angstrom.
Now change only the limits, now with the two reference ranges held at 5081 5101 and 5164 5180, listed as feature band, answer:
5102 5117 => -0.5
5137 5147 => -0.6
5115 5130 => -0.4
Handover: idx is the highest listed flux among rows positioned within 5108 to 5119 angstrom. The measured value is 8.062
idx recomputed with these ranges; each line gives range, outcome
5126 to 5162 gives 8.424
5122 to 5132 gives 7.727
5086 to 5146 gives 8.389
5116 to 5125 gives 7.808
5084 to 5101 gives 7.714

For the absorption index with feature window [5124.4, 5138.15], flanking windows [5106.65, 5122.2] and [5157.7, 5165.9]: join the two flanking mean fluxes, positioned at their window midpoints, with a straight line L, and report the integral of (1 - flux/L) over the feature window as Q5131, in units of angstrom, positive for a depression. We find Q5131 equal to 0.2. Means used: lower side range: 7.57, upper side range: 7.52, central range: 7.42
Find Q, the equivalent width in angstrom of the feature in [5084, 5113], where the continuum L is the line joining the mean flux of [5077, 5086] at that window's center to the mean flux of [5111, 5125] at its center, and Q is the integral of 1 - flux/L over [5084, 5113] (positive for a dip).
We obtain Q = 0.9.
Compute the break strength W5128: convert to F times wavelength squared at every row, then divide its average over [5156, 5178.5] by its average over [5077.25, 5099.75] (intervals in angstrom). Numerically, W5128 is 1.1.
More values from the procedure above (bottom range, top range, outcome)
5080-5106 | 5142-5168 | 1.11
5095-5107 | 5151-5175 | 1.11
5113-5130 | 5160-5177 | 1.04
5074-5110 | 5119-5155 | 1.08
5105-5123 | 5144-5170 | 1.04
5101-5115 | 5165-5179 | 1.07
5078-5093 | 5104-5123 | 1.05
